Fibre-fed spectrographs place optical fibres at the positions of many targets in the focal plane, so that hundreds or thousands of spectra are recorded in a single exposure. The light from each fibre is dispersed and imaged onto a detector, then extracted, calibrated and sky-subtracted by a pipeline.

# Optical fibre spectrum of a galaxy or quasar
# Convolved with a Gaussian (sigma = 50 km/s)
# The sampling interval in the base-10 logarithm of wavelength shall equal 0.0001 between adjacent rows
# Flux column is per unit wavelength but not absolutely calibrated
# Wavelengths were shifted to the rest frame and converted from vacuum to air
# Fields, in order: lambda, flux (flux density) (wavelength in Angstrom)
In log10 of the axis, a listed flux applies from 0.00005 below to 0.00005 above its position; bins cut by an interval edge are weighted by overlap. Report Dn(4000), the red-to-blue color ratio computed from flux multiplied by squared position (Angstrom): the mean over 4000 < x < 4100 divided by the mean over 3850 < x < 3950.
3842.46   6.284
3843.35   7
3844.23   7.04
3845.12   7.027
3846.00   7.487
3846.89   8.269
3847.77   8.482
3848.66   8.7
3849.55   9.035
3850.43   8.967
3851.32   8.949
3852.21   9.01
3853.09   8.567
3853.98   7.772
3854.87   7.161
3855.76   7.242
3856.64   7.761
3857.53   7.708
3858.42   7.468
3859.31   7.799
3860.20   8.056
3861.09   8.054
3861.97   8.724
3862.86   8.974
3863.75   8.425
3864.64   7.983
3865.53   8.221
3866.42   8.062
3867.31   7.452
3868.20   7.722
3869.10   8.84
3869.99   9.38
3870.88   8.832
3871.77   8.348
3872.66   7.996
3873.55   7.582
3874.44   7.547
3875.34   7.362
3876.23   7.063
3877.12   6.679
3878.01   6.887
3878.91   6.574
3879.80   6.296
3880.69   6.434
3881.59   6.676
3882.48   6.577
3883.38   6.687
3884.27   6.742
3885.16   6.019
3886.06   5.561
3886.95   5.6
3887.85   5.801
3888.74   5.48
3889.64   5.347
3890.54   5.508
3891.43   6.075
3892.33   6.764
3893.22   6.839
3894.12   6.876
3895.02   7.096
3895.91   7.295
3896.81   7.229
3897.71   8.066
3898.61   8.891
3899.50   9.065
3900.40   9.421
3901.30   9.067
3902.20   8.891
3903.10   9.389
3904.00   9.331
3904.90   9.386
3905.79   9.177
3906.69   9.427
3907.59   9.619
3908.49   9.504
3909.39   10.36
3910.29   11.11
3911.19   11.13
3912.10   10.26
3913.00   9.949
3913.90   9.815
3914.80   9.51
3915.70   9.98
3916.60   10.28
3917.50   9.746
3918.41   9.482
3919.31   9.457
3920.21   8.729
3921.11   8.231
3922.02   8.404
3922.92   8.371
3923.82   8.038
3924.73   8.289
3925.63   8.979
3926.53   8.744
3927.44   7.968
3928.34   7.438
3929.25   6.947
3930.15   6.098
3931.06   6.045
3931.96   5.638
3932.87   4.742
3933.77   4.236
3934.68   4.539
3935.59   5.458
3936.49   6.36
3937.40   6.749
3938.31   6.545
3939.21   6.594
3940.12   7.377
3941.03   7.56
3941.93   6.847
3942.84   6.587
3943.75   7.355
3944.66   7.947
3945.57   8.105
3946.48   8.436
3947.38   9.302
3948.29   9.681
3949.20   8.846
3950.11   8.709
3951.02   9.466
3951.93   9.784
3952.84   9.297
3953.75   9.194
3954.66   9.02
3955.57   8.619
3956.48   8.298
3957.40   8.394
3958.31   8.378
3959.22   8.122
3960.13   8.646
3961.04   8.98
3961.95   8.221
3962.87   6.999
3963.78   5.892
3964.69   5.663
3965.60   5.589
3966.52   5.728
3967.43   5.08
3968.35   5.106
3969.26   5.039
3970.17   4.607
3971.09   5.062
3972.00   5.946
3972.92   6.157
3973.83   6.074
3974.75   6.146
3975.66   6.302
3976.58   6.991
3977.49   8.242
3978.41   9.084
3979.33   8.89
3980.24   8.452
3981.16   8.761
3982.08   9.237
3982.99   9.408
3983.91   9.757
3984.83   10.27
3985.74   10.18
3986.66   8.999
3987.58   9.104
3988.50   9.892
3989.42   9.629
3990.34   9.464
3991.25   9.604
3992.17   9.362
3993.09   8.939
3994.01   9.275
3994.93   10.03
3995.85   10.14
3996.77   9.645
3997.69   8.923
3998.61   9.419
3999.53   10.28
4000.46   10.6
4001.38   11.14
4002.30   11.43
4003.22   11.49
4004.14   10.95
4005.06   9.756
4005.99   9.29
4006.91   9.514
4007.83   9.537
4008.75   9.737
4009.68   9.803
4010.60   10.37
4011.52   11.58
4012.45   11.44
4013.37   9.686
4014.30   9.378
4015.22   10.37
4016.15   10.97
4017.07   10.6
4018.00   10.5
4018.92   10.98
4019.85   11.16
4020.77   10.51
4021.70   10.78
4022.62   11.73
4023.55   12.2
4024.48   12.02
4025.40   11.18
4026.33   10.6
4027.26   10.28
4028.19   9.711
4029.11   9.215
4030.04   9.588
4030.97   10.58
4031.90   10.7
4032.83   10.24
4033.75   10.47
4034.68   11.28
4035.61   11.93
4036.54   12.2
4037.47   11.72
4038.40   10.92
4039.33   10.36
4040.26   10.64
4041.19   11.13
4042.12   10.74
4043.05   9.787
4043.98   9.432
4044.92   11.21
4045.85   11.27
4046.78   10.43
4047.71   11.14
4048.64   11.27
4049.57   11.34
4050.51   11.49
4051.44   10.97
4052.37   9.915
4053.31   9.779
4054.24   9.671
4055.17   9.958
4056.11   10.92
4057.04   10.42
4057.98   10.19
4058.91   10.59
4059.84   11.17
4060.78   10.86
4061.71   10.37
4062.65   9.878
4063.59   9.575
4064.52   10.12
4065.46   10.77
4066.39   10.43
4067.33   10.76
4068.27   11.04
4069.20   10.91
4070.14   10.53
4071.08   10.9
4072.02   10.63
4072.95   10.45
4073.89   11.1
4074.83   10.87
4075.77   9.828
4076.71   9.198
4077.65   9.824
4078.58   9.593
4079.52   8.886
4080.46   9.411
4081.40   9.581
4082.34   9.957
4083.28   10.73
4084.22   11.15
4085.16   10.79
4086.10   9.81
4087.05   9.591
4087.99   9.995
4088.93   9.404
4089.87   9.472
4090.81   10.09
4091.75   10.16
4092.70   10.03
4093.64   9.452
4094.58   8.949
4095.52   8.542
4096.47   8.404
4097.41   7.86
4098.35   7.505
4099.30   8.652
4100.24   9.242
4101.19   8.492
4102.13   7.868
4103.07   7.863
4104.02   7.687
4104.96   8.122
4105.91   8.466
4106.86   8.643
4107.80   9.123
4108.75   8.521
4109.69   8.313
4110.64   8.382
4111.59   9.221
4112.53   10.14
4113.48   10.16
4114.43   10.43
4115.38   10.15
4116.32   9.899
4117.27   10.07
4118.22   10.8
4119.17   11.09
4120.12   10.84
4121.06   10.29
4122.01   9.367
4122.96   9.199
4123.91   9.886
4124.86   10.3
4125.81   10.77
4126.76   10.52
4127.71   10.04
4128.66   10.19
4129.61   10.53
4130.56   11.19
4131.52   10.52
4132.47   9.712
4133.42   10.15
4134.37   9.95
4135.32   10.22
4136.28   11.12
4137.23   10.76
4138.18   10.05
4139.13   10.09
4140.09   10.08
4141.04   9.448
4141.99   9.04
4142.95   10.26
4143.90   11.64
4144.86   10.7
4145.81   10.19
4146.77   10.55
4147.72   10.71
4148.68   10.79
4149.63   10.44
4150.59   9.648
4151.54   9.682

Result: 1.4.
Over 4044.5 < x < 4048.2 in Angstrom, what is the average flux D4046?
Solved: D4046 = 11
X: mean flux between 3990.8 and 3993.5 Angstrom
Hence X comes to 9.3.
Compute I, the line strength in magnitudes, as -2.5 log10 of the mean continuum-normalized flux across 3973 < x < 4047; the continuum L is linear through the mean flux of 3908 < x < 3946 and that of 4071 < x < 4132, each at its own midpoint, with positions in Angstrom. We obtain -0.144 mag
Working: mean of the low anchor 7.98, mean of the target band 10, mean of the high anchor 9.64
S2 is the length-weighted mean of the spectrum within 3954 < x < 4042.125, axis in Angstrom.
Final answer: 9.32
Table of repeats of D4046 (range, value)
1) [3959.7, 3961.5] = 8.83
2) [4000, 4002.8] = 11.1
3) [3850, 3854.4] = 8.65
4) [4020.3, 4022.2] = 10.7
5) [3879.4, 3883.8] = 6.53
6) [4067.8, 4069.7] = 11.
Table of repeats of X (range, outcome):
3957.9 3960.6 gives 8.4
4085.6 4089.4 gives 9.7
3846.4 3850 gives 8.61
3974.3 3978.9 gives 7.36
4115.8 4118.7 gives 10.3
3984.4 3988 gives 9.65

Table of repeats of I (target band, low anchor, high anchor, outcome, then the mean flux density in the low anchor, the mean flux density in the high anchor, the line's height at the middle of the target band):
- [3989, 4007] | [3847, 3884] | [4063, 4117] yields -0.13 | 7.85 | 9.57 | 8.87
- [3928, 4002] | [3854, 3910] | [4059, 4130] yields 0.08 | 7.7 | 9.76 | 8.5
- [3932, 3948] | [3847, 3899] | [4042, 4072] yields 0.26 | 7.47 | 10.6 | 8.59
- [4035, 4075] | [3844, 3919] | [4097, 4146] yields -0.16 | 8.07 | 9.69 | 9.24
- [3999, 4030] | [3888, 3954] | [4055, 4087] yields -0.12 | 8.1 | 10.3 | 9.48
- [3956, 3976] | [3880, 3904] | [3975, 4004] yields 0.32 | 7.09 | 9.45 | 8.88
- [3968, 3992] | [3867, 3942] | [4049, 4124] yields 0.08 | 7.75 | 9.81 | 8.6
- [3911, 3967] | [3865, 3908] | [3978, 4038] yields 0.09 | 7.52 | 10.2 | 8.69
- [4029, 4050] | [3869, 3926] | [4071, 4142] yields -0.17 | 8.11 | 9.71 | 9.2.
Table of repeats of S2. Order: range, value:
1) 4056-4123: 9.74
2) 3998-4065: 10.6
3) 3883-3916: 8.17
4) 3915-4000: 7.97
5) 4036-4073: 10.7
